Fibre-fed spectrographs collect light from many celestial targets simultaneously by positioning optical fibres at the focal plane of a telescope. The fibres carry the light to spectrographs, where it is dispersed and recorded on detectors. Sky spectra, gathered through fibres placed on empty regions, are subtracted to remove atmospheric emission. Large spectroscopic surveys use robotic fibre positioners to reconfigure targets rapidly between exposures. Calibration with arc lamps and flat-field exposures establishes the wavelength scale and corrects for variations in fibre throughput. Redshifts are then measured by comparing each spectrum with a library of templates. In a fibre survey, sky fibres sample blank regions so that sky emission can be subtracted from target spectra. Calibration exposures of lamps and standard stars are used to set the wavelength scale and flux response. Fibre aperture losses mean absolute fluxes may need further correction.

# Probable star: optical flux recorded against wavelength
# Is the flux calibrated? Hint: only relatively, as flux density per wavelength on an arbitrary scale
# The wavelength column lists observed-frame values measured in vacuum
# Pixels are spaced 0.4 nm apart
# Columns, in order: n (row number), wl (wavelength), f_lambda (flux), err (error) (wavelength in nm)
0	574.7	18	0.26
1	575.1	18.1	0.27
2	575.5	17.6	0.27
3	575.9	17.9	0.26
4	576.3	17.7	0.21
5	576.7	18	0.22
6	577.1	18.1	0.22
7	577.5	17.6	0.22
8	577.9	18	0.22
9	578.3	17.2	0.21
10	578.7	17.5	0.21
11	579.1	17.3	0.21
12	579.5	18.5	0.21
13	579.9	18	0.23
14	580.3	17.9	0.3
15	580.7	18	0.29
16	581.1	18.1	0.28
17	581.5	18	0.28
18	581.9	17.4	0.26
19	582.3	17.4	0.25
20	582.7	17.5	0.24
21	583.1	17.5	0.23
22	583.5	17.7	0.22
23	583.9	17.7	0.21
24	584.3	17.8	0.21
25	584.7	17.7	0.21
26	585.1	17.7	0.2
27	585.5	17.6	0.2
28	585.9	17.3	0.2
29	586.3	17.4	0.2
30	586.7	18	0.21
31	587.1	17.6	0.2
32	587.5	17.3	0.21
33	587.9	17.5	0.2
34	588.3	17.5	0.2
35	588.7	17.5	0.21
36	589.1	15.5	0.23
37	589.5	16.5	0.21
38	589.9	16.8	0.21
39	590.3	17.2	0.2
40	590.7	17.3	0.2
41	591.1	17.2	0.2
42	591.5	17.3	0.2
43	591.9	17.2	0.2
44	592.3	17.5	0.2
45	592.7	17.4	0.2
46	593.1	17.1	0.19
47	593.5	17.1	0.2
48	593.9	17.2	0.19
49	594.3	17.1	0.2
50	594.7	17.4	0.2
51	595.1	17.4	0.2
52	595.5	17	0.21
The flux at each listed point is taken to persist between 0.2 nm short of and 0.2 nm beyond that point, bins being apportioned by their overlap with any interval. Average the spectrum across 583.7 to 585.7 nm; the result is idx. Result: 17.7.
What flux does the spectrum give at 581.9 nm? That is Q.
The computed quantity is 17.4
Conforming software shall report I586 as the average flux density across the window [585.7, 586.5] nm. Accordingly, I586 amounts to 17.3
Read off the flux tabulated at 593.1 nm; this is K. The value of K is 17.1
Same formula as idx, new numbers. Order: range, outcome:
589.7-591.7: 17.2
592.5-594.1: 17.2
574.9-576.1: 17.9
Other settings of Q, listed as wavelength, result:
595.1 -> 17.4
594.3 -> 17.1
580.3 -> 17.9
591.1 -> 17.2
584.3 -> 17.8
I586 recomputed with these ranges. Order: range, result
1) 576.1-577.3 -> 17.9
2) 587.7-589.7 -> 16.9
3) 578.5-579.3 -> 17.4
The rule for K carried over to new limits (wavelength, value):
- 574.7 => 18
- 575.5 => 17.6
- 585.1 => 17.7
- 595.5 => 17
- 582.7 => 17.5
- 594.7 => 17.4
